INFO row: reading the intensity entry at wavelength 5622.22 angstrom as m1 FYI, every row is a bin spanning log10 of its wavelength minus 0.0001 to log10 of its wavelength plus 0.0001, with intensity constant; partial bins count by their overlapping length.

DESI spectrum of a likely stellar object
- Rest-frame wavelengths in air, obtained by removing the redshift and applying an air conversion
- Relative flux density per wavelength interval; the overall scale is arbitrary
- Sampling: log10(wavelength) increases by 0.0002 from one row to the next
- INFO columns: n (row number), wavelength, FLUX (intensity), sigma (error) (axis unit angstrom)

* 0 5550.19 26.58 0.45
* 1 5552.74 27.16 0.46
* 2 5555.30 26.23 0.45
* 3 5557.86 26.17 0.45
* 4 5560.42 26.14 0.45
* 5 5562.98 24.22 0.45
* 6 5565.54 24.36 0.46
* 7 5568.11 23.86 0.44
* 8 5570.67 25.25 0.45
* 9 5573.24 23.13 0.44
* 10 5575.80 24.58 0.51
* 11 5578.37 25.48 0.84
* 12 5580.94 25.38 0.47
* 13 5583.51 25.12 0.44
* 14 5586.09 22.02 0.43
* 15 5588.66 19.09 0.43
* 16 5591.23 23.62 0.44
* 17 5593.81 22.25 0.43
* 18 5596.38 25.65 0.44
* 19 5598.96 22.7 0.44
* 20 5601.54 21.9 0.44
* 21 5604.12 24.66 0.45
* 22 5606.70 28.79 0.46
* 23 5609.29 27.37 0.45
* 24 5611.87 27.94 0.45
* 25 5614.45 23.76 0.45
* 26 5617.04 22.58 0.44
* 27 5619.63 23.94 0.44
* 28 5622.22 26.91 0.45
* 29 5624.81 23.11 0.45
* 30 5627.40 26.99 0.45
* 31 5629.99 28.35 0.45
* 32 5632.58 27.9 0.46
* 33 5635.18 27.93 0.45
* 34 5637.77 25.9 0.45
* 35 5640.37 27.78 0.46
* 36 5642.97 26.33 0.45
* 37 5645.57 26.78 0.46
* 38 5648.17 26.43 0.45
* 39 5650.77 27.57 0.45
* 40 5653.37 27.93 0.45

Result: 26.91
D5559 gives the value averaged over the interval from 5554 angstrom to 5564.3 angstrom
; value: 25.7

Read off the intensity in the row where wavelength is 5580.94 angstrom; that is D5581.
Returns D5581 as 25.38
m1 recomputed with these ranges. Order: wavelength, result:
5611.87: 27.94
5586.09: 22.02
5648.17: 26.43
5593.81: 22.25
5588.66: 19.09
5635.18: 27.93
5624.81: 23.11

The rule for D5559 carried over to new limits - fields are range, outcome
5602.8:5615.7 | 26.5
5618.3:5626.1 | 24.6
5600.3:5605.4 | 23.3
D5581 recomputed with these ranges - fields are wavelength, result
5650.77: 27.57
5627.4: 26.99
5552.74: 27.16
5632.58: 27.9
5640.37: 27.78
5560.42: 26.14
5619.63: 23.94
